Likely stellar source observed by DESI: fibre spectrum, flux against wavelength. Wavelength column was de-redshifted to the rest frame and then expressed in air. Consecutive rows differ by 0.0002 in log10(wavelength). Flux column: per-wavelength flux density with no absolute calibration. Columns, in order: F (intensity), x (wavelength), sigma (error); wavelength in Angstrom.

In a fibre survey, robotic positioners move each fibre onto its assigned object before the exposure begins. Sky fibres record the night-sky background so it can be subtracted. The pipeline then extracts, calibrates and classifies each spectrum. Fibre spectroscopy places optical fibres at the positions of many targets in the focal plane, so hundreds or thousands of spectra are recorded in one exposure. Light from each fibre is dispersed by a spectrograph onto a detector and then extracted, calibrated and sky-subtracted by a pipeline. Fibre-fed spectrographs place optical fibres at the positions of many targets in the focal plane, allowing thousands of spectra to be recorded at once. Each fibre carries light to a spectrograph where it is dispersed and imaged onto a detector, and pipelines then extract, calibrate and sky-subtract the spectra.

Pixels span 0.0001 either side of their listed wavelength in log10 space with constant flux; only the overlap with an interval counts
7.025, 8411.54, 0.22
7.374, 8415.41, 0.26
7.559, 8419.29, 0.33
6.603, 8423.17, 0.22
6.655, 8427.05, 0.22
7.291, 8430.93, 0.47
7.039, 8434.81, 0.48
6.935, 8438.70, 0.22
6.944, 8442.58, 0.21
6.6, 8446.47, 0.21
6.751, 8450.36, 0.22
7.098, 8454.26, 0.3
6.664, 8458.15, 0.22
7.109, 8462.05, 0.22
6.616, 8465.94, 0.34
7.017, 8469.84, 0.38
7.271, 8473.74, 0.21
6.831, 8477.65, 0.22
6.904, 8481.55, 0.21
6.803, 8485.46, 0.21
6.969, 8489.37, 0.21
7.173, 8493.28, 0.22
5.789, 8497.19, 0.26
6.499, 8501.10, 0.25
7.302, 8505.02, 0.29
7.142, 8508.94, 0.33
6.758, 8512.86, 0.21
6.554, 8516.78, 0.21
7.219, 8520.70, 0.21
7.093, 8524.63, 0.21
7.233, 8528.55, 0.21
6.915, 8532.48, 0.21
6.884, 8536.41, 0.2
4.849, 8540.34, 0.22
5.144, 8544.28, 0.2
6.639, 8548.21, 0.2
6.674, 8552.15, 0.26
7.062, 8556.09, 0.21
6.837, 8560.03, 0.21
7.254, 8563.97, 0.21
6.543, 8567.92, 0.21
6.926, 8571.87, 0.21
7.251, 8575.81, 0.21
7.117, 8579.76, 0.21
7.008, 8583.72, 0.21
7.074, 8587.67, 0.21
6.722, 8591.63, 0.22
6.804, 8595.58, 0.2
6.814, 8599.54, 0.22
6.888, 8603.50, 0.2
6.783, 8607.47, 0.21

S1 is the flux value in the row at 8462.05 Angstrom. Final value 7.109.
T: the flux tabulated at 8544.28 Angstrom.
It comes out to 5.144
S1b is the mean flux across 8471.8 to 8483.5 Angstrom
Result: 7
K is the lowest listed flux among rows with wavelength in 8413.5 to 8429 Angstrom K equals 6.603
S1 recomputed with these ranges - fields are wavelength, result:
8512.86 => 6.758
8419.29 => 7.559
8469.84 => 7.017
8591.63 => 6.722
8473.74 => 7.271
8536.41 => 6.884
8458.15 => 6.664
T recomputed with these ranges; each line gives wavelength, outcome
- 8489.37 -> 6.969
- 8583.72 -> 7.008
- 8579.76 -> 7.117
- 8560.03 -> 6.837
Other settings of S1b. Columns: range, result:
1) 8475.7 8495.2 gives 6.94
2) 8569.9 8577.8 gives 7.1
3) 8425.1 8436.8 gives 6.99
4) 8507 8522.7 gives 6.92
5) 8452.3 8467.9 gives 6.87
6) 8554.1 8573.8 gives 6.92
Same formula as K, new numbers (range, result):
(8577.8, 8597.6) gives 6.722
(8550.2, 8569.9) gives 6.543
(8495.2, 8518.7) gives 5.789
